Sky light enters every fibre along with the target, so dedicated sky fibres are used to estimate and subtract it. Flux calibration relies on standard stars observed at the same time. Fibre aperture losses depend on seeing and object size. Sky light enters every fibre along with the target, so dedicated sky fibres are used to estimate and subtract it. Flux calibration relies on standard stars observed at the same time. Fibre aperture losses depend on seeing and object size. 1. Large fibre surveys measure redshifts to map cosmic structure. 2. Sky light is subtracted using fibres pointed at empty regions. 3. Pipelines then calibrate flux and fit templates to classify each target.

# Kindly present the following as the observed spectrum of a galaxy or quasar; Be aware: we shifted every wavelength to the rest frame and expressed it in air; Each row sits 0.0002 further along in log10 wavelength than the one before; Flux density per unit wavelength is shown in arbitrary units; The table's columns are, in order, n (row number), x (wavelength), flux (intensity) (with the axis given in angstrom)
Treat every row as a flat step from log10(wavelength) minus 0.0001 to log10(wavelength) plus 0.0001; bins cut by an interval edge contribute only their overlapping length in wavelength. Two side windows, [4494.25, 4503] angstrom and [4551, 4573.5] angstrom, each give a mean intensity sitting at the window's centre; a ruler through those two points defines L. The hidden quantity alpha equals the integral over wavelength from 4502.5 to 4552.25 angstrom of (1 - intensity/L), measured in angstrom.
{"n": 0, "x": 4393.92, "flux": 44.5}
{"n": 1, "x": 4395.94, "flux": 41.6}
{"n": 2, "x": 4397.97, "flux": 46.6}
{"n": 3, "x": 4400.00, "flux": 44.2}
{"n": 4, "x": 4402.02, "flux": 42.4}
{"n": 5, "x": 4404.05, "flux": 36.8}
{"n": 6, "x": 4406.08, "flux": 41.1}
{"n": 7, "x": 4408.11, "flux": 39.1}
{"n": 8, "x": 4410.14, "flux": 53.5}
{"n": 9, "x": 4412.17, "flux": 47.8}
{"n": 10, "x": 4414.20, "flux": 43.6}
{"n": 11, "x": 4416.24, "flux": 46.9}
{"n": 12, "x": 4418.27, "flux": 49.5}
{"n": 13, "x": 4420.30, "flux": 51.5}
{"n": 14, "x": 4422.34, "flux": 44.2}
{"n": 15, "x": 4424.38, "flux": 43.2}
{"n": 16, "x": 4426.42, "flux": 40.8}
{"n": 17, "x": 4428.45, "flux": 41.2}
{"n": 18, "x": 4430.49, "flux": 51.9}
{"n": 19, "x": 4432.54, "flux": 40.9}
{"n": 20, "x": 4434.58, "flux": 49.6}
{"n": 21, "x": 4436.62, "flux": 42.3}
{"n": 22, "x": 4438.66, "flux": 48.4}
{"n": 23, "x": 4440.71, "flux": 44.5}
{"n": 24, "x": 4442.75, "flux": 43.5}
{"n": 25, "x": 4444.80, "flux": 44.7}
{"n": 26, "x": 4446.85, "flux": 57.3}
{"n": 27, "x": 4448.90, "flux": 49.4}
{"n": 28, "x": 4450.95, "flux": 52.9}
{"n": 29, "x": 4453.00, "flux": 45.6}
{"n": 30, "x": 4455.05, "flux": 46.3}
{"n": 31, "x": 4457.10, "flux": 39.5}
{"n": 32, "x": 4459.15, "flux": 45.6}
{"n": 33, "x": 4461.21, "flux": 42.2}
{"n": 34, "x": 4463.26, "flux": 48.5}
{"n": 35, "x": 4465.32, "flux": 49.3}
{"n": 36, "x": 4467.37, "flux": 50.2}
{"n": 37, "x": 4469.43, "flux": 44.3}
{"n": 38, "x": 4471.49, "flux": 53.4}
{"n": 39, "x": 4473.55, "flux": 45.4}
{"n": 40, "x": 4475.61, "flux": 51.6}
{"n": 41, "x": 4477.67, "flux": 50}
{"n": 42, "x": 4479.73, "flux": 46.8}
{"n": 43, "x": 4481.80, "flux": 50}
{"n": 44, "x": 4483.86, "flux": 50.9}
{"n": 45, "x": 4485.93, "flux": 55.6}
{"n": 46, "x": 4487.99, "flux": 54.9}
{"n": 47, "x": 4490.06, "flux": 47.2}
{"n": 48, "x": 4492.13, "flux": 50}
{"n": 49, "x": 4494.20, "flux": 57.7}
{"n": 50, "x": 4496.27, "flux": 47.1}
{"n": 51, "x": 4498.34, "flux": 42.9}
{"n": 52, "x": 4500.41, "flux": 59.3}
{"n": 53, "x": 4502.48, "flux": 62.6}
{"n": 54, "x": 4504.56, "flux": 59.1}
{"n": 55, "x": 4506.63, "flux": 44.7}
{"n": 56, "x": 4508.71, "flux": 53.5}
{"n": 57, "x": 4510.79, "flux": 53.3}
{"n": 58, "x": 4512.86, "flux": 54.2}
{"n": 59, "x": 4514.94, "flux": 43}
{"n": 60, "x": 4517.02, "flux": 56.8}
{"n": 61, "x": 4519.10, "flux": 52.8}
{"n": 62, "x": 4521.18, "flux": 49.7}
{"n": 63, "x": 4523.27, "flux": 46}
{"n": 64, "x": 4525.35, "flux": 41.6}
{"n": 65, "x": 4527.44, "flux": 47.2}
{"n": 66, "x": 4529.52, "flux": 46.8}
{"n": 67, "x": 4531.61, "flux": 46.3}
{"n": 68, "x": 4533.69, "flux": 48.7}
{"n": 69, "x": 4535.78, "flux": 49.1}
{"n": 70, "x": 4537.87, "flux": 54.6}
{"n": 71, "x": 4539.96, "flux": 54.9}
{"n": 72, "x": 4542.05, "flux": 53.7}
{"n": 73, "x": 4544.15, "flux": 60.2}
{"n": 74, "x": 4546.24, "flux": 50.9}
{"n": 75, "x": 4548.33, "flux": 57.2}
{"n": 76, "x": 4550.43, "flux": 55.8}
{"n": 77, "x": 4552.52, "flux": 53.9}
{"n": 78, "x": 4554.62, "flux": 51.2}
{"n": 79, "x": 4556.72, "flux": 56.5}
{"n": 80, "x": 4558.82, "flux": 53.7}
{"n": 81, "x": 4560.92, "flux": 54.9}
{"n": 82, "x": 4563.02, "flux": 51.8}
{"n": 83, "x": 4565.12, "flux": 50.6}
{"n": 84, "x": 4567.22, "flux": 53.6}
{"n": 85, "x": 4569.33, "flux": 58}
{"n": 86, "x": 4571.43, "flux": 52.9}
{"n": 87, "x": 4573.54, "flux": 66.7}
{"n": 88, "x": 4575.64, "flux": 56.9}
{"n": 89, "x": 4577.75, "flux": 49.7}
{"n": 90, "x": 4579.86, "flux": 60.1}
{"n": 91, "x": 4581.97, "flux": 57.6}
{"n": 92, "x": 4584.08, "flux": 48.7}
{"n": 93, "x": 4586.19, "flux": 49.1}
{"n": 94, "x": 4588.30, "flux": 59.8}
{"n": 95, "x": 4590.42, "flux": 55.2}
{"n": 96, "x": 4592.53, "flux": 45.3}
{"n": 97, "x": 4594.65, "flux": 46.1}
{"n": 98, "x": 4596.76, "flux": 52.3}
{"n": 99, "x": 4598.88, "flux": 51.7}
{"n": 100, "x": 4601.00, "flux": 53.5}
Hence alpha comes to 1.9 angstrom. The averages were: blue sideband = 53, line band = 51.6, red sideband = 54.3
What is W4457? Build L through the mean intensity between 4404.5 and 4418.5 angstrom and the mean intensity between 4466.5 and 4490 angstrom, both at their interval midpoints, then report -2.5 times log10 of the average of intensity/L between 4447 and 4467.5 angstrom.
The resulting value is 0.03 mag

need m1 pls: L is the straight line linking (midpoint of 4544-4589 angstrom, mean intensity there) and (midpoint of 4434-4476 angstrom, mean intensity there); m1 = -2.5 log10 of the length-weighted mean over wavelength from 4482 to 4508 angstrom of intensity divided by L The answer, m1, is -0.055 mag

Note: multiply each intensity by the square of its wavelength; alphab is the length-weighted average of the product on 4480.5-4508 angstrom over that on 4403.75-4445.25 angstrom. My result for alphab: 1.2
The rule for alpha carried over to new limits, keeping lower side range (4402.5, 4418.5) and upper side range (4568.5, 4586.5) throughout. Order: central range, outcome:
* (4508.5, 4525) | 0.3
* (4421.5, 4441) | 0.5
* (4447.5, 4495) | -0.4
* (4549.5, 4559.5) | 0.0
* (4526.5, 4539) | 0.9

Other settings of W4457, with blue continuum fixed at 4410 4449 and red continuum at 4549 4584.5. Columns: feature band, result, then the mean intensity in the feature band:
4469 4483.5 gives 0.01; 49.1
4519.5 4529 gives 0.13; 46.6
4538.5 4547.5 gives -0.03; 55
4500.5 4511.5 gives -0.08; 55.1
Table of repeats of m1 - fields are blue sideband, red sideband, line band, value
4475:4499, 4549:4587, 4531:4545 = 0.01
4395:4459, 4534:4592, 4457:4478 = 0.02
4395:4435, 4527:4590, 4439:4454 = -0.03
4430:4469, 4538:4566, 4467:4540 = 0.00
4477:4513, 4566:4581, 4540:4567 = 0.03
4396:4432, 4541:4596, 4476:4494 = -0.04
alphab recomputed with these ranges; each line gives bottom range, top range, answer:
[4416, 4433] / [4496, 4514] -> 1.21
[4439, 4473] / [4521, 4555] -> 1.12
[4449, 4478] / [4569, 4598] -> 1.20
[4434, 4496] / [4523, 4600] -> 1.13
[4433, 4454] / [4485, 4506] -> 1.15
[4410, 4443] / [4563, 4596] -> 1.26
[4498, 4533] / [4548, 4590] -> 1.11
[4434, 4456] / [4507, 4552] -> 1.12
